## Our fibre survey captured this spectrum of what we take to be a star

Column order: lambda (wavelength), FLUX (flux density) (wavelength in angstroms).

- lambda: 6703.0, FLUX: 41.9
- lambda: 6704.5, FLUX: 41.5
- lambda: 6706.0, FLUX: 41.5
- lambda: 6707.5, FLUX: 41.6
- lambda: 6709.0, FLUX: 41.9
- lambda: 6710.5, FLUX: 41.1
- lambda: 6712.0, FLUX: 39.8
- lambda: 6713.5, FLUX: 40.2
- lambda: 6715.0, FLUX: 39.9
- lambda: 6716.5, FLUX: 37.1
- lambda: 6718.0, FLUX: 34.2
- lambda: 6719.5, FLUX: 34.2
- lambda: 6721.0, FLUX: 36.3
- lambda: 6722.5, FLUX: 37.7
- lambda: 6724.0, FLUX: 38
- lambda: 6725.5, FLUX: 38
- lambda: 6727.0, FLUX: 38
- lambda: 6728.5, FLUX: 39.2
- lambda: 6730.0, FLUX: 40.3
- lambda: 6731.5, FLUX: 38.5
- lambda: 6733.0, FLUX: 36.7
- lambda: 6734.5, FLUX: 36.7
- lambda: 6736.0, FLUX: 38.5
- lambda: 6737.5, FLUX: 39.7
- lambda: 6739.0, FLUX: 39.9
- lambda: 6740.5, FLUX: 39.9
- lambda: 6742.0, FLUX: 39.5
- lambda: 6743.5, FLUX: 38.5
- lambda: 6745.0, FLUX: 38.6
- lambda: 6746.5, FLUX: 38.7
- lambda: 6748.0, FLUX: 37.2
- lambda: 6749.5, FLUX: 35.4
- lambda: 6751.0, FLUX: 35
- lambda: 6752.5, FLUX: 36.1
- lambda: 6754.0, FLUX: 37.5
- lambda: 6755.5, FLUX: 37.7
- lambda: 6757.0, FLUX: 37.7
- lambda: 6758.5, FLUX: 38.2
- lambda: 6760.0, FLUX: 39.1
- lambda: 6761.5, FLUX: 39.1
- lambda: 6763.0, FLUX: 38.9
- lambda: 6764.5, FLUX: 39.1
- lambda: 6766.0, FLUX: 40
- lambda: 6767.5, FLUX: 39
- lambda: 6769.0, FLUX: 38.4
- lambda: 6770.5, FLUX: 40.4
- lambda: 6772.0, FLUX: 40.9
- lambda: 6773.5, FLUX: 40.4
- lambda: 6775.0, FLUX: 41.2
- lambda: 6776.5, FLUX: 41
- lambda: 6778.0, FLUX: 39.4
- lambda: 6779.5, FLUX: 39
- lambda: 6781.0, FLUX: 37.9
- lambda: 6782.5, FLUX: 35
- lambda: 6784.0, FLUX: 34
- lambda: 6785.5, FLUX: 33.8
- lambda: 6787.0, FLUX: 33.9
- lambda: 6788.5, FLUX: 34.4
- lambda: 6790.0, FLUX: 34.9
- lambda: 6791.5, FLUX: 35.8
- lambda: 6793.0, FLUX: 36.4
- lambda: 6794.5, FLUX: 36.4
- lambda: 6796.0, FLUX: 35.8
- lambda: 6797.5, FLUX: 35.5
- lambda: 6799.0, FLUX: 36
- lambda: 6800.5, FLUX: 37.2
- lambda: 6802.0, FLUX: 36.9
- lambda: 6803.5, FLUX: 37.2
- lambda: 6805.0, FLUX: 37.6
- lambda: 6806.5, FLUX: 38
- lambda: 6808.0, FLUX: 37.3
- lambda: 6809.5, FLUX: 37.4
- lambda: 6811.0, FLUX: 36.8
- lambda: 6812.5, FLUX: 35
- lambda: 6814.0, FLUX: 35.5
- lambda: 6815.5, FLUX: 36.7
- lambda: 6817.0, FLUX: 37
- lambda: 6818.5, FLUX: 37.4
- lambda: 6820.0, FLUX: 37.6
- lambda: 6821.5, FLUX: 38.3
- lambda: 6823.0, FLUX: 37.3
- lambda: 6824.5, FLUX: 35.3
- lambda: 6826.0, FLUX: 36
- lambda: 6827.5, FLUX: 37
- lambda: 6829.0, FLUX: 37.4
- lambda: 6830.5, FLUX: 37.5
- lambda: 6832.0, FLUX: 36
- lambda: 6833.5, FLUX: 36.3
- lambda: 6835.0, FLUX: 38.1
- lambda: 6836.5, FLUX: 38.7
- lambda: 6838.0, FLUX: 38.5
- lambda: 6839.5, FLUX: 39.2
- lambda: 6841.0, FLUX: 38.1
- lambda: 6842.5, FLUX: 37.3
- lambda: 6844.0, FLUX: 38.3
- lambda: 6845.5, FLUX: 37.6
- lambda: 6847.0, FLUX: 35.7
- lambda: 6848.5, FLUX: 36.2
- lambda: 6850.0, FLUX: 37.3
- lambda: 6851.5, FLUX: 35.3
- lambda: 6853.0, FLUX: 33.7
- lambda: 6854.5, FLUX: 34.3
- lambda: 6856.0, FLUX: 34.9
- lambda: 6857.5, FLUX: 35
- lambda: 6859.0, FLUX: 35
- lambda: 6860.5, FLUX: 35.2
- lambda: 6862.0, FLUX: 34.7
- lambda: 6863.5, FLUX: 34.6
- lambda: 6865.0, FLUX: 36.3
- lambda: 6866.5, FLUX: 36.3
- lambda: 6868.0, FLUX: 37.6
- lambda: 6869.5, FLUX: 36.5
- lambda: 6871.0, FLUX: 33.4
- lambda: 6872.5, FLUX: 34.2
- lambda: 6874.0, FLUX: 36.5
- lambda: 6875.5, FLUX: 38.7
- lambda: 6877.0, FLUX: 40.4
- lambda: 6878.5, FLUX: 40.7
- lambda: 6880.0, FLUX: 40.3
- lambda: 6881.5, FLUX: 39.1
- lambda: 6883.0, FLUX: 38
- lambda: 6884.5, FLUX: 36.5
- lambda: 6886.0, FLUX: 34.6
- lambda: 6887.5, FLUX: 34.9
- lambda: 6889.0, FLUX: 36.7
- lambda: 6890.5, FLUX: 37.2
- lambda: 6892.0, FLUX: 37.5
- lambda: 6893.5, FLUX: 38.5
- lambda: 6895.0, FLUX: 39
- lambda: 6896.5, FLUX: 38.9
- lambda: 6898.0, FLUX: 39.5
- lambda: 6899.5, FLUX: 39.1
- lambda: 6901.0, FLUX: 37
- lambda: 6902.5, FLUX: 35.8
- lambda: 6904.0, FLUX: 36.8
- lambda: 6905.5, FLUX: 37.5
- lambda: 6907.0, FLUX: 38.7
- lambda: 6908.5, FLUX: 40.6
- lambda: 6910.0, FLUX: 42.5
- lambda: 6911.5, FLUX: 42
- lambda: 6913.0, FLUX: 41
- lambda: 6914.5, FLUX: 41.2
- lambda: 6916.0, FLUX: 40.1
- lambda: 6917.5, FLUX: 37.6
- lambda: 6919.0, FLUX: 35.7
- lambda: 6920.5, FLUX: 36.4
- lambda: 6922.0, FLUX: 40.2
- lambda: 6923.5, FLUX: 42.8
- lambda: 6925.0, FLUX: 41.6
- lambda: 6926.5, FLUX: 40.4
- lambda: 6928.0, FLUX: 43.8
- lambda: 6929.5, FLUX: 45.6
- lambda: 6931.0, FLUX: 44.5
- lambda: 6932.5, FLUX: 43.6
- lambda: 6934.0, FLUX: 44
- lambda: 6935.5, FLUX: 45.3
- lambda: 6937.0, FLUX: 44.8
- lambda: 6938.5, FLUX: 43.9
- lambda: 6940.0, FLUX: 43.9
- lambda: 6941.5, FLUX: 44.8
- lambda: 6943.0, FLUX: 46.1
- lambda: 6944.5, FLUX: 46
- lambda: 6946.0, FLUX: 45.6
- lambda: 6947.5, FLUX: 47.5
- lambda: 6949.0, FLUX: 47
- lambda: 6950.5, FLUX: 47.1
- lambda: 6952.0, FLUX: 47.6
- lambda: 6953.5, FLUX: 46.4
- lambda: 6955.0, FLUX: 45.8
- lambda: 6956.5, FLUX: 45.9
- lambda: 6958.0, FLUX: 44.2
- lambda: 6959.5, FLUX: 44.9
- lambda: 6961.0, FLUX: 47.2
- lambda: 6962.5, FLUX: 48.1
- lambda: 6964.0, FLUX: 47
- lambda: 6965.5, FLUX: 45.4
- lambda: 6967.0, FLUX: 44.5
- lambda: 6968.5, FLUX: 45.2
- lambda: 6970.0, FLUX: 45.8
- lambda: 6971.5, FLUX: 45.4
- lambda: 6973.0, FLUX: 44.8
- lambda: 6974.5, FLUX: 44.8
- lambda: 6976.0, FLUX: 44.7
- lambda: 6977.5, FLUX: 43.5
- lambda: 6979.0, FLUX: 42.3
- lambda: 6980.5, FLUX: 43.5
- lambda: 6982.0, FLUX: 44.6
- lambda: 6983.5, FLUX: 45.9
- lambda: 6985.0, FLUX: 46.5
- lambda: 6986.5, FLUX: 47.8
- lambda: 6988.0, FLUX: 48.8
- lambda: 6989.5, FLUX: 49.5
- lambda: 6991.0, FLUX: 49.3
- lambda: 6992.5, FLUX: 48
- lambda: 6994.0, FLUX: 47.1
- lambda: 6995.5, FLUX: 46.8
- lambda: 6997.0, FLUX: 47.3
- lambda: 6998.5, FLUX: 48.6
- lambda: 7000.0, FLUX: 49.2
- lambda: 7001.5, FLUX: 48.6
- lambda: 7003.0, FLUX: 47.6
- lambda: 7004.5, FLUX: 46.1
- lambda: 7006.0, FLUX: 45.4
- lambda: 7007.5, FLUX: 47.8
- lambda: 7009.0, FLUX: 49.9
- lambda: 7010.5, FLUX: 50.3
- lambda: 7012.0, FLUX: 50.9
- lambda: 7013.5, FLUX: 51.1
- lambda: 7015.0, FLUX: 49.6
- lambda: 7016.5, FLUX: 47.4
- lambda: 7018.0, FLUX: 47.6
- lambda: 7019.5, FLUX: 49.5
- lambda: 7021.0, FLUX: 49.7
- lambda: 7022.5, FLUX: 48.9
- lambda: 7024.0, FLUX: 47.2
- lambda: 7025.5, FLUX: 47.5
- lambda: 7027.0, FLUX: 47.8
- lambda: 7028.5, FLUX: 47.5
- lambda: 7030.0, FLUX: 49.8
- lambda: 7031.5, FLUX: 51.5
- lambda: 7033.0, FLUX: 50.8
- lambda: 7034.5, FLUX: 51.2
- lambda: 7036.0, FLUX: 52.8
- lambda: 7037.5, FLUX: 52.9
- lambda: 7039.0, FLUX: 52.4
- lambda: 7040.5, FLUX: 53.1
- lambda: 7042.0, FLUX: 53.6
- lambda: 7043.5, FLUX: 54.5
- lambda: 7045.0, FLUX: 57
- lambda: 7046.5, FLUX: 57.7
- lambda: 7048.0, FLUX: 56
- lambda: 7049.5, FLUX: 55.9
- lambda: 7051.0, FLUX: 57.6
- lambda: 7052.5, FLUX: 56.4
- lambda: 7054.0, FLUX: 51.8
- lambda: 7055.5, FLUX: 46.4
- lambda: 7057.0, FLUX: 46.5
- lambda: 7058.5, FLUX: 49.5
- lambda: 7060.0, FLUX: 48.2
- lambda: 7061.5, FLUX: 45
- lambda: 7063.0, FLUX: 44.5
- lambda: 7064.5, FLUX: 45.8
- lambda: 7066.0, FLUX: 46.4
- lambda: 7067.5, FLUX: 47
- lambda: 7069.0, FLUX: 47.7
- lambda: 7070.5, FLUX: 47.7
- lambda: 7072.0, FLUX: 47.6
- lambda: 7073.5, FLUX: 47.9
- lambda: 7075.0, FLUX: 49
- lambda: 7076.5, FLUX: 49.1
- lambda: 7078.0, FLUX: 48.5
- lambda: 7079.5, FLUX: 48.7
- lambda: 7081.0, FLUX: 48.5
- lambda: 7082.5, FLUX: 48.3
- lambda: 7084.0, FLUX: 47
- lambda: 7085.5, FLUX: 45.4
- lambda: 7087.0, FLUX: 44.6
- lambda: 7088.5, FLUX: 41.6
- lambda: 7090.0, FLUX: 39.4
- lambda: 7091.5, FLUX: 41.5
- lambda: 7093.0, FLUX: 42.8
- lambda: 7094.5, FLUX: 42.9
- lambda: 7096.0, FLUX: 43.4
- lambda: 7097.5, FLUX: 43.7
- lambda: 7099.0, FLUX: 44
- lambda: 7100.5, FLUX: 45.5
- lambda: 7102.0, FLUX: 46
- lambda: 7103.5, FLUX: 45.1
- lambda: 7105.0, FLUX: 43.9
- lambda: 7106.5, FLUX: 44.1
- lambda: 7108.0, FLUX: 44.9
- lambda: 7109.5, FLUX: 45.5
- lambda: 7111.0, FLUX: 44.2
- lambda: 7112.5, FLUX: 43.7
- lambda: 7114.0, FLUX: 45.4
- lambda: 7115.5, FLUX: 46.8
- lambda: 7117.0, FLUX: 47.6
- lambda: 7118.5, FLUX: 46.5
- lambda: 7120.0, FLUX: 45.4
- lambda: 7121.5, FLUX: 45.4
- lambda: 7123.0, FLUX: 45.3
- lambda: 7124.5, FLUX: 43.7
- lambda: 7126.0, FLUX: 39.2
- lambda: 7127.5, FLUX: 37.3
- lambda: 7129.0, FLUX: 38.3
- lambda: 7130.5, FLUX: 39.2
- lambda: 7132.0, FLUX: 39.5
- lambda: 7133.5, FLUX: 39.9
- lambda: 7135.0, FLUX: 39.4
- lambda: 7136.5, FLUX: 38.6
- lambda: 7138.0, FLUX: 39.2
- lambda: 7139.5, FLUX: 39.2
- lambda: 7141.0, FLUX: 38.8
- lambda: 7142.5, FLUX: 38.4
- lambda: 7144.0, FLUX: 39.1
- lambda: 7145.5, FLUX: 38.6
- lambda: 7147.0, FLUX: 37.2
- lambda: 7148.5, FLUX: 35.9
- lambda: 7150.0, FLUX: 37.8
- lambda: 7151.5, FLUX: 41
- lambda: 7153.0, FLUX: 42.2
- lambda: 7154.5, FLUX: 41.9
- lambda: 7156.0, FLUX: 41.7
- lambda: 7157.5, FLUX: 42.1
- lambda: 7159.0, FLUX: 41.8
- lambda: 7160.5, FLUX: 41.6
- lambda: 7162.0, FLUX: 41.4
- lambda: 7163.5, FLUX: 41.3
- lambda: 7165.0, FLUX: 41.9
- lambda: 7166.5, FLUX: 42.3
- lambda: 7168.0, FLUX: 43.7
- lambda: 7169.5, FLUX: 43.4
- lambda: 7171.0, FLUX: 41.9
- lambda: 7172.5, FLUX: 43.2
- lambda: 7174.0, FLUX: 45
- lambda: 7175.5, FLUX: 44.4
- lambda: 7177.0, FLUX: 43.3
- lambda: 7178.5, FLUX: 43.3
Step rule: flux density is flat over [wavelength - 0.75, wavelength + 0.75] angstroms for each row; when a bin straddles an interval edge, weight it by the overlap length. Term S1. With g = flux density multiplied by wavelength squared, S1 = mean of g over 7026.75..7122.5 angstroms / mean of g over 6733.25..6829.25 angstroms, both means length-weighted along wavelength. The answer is 1.39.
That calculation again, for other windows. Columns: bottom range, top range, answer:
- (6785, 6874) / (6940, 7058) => 1.40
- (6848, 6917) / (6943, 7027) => 1.29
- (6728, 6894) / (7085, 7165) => 1.24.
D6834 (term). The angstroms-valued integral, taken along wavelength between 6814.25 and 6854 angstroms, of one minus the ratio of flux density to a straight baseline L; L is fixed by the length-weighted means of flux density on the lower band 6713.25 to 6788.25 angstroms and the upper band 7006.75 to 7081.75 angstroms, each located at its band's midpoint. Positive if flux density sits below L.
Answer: 4.2 angstroms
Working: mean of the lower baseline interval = 38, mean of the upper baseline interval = 50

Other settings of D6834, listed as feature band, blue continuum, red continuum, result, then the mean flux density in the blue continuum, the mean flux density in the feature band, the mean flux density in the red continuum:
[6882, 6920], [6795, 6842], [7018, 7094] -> 2.7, 37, 38.3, 49.1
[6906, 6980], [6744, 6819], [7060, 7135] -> -4.8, 37.4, 43.8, 44.7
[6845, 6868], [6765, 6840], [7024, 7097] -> 2.4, 37.3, 35.5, 48.9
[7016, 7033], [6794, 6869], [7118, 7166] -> -4.2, 36.6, 48.7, 40.6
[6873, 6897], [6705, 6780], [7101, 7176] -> 1.2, 38.7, 37.9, 42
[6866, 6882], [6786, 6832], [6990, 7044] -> 1.2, 36.5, 37.6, 49.4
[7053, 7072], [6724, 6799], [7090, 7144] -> -2.5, 37.8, 47.3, 42.6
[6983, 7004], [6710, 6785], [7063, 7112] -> -2.1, 38.3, 47.9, 45.5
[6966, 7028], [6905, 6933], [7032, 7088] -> -1.7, 40.8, 47.2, 50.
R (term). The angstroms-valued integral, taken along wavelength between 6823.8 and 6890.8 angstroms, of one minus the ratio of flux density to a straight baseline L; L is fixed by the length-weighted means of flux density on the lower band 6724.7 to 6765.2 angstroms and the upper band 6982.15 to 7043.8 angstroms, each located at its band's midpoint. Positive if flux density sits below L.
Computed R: 9.5 angstroms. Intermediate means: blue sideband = 38.2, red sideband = 49.1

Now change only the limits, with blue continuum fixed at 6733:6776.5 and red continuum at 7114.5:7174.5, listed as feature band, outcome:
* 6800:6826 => 1.39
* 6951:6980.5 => -3.92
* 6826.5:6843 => 0.65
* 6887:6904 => 0.84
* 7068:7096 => -3.47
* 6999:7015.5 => -3.43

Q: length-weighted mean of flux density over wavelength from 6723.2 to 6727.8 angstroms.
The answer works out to 38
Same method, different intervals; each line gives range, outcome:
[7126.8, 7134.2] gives 38.8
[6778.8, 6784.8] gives 36.4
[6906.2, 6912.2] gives 40.9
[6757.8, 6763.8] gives 38.8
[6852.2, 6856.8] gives 34.3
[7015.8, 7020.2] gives 48.2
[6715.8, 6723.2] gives 35.9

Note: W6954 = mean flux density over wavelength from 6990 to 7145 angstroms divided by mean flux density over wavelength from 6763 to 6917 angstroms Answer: 1.3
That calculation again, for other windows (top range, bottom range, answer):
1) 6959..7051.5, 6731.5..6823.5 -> 1.30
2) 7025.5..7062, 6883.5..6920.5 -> 1.36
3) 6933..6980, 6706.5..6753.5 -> 1.19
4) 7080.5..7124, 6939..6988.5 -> 0.98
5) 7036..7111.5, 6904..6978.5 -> 1.10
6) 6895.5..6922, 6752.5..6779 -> 0.99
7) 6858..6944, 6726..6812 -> 1.04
